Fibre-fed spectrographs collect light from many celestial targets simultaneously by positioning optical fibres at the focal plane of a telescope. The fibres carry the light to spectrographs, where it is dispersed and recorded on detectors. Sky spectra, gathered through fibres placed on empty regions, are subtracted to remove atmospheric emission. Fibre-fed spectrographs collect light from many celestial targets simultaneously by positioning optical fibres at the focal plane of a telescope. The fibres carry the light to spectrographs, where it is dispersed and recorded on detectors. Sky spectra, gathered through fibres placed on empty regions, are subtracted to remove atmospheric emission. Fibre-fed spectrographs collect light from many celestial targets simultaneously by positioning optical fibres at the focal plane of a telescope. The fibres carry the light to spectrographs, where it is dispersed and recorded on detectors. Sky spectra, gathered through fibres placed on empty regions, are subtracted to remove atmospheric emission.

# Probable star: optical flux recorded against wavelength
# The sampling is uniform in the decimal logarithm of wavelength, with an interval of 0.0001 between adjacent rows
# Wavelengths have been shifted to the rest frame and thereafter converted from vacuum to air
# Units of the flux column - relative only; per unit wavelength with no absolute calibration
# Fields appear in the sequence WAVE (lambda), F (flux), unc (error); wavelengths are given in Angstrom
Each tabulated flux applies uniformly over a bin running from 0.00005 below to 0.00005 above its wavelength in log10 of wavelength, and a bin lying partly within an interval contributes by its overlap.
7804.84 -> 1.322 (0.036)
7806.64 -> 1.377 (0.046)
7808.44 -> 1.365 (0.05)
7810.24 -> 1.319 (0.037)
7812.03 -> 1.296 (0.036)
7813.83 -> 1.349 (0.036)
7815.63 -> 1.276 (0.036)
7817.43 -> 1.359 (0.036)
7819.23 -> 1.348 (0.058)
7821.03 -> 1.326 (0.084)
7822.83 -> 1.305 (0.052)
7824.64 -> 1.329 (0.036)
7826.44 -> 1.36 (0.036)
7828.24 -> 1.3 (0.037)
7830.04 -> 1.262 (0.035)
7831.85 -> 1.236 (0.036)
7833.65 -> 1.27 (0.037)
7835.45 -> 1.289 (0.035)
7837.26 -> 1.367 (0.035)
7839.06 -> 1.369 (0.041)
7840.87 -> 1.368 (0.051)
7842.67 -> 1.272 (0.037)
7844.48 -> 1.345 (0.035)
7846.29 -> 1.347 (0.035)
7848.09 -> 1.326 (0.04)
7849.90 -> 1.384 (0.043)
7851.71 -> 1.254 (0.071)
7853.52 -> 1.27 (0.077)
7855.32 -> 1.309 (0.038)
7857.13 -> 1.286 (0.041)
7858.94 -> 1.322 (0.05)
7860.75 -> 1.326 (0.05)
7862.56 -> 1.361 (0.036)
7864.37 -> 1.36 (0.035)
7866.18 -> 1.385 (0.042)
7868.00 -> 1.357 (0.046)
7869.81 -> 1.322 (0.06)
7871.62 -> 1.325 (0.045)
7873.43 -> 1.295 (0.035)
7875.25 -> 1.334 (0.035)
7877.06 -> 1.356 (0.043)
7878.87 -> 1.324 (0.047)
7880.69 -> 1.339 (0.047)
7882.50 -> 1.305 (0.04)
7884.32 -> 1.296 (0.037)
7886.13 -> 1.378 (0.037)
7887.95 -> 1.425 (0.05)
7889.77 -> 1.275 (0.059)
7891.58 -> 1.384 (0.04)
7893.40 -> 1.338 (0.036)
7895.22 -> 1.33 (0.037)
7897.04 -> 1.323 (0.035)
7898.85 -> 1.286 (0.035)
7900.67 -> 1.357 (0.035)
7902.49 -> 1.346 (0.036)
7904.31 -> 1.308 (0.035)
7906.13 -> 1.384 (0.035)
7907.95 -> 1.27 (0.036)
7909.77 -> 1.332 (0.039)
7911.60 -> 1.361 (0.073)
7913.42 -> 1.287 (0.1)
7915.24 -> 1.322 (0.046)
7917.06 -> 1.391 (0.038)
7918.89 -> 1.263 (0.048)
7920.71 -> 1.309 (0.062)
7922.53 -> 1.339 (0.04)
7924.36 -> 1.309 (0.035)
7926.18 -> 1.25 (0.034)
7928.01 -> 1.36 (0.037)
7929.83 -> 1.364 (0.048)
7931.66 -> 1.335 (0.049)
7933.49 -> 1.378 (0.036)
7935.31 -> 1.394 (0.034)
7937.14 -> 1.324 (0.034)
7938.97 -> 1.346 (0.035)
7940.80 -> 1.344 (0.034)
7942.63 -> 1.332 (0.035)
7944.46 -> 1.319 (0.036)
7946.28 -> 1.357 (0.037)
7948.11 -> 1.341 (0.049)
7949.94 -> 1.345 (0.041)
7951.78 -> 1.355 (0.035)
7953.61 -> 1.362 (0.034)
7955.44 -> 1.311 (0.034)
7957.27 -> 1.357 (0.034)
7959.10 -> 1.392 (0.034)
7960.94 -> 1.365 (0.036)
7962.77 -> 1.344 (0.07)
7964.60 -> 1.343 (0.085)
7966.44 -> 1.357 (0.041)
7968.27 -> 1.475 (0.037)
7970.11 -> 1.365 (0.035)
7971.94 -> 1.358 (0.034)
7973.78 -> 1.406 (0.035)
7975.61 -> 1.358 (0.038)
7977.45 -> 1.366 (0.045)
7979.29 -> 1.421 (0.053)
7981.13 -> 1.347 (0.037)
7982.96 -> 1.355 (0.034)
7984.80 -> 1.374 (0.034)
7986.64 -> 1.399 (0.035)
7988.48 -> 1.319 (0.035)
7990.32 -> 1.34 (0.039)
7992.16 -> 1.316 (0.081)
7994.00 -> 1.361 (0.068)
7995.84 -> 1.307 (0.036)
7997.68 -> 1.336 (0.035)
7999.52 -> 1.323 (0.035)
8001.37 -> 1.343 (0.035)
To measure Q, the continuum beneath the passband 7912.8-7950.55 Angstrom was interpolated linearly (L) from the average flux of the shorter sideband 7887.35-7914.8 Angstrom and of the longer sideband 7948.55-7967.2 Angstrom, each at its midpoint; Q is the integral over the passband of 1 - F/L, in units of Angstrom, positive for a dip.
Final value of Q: 0.26 Angstrom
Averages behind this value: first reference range 1.33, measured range 1.33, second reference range 1.35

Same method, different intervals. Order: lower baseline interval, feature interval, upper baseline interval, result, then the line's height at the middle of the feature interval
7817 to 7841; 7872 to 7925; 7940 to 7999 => 0.29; 1.34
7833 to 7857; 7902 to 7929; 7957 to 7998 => 0.44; 1.34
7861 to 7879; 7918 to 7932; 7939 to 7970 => 0.37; 1.35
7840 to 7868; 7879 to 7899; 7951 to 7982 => 0.08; 1.34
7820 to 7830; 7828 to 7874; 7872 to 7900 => 0.17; 1.32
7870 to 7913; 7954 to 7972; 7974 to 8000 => -0.25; 1.35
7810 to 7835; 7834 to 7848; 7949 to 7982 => -0.18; 1.32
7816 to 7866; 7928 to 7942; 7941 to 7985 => -0.02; 1.35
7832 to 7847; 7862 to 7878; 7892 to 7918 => -0.19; 1.33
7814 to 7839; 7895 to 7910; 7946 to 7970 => 0.17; 1.34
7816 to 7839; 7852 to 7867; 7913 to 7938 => -0.05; 1.32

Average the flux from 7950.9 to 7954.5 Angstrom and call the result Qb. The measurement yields 1.36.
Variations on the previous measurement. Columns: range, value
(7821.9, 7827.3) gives 1.33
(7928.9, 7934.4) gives 1.36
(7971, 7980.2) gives 1.38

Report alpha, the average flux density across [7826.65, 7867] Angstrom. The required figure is 1.32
